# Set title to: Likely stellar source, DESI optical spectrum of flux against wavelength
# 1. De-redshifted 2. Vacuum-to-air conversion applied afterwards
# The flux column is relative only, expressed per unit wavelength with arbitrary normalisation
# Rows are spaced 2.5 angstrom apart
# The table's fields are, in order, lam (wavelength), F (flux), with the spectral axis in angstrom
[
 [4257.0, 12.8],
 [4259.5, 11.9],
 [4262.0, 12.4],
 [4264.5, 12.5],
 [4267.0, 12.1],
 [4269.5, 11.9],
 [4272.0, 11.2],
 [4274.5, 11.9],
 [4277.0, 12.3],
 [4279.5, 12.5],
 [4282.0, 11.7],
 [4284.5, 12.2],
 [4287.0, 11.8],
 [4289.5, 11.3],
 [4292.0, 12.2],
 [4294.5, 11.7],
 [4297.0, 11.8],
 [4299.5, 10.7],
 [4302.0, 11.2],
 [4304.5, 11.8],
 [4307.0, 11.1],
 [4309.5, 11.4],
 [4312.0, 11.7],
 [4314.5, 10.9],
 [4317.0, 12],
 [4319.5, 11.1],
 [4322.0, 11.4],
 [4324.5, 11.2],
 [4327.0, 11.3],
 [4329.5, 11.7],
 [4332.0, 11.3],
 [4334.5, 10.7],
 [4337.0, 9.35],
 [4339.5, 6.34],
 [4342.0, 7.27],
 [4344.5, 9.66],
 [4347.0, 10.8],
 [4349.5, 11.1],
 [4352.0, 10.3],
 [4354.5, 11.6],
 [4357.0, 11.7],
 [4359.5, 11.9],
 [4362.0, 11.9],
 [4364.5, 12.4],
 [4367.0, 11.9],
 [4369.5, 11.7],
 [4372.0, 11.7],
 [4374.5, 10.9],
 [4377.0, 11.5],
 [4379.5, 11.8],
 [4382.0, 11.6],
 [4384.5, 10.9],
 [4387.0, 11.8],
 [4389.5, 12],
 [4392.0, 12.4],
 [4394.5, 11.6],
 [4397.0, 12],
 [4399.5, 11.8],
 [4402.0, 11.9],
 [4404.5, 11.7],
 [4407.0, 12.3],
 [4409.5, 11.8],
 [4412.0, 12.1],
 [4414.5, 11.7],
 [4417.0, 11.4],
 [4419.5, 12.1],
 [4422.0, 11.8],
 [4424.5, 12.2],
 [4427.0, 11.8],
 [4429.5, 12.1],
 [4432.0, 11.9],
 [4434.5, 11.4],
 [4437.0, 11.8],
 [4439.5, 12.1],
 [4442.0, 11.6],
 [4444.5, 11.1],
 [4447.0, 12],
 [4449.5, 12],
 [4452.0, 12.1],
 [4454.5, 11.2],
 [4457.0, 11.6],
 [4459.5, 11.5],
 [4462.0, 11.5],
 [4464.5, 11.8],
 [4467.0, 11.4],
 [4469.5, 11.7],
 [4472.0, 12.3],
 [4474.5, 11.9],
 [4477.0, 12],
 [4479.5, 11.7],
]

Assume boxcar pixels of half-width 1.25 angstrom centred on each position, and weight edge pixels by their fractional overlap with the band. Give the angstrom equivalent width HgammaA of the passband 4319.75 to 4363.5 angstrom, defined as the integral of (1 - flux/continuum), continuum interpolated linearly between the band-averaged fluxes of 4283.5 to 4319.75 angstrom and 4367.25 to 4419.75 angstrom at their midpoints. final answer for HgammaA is 3.9 angstrom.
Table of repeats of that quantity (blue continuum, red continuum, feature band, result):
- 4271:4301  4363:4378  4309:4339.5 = 2.0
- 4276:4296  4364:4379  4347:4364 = 0.4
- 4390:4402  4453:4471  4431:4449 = 0.0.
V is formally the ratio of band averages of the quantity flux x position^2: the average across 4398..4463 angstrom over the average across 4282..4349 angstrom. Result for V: 1.14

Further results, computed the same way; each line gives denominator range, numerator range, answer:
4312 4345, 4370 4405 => 1.16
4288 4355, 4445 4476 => 1.15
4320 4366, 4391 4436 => 1.15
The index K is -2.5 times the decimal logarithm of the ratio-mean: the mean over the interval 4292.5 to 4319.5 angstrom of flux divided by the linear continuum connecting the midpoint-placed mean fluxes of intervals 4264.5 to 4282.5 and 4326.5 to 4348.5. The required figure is -0.055 mag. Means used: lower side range 12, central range 11.4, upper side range 9.79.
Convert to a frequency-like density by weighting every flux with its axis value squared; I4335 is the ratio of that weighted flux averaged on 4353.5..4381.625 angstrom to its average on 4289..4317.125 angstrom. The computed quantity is 1.1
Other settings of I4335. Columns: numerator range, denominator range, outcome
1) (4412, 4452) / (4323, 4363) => 1.17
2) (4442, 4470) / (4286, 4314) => 1.09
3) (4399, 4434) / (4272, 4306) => 1.07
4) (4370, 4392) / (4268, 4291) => 1.02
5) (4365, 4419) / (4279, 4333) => 1.06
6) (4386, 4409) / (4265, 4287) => 1.05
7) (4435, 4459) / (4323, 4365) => 1.16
